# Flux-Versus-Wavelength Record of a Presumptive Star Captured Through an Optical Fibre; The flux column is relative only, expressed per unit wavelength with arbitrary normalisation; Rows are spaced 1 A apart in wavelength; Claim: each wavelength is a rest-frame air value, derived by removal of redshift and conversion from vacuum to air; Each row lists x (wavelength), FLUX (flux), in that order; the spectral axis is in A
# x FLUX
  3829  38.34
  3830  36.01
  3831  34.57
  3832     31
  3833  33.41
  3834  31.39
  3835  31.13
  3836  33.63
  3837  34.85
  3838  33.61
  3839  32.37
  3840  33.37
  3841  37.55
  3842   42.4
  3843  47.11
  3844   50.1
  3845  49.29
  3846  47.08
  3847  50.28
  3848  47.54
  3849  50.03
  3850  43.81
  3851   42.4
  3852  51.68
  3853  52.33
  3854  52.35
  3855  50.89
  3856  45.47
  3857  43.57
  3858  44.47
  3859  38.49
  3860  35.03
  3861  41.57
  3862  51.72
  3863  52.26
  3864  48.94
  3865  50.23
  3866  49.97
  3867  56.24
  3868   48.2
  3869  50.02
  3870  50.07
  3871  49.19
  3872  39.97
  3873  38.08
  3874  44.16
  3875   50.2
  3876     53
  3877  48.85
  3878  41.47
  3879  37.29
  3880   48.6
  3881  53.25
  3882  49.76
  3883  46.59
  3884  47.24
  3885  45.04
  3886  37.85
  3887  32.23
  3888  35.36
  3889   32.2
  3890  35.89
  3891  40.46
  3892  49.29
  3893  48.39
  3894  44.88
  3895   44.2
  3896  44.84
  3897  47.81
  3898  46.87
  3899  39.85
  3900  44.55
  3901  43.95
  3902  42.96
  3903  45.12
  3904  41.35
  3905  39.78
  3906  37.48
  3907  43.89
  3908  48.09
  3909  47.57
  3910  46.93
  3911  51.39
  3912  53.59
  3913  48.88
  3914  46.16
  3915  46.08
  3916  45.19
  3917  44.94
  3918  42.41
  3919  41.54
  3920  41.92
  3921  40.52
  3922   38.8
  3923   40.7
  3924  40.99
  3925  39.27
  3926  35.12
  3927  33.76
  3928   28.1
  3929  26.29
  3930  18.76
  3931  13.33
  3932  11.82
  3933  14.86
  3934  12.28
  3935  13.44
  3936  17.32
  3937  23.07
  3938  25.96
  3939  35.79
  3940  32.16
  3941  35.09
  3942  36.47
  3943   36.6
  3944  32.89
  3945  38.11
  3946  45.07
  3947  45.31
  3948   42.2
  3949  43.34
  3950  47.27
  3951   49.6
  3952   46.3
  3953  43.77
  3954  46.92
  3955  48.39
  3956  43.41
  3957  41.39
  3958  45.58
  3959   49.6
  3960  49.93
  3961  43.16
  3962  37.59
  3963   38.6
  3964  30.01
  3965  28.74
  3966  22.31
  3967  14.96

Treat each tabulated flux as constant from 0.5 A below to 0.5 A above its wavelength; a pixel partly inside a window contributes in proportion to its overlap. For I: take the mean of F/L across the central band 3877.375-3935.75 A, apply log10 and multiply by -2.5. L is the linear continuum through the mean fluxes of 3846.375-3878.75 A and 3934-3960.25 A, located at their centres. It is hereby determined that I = 0.09 mag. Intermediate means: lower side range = 47.2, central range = 39.6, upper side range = 38.4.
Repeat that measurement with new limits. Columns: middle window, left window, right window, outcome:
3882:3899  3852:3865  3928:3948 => -0.10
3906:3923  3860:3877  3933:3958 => -0.10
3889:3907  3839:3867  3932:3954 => -0.08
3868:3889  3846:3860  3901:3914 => 0.04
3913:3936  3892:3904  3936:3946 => 0.17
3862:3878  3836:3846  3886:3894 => -0.22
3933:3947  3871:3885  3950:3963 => 0.47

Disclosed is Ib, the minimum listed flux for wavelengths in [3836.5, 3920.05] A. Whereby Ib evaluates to 32.2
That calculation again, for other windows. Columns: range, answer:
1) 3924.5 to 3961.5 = 11.82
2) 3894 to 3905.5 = 39.78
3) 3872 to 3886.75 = 37.29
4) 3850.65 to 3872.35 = 35.03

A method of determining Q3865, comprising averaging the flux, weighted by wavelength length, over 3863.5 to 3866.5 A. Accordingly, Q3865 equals 49.7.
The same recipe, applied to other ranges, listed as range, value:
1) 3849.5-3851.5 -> 43.1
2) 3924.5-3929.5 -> 32.5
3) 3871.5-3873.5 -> 39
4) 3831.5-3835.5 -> 31.7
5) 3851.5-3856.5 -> 50.5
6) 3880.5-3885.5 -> 48.4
